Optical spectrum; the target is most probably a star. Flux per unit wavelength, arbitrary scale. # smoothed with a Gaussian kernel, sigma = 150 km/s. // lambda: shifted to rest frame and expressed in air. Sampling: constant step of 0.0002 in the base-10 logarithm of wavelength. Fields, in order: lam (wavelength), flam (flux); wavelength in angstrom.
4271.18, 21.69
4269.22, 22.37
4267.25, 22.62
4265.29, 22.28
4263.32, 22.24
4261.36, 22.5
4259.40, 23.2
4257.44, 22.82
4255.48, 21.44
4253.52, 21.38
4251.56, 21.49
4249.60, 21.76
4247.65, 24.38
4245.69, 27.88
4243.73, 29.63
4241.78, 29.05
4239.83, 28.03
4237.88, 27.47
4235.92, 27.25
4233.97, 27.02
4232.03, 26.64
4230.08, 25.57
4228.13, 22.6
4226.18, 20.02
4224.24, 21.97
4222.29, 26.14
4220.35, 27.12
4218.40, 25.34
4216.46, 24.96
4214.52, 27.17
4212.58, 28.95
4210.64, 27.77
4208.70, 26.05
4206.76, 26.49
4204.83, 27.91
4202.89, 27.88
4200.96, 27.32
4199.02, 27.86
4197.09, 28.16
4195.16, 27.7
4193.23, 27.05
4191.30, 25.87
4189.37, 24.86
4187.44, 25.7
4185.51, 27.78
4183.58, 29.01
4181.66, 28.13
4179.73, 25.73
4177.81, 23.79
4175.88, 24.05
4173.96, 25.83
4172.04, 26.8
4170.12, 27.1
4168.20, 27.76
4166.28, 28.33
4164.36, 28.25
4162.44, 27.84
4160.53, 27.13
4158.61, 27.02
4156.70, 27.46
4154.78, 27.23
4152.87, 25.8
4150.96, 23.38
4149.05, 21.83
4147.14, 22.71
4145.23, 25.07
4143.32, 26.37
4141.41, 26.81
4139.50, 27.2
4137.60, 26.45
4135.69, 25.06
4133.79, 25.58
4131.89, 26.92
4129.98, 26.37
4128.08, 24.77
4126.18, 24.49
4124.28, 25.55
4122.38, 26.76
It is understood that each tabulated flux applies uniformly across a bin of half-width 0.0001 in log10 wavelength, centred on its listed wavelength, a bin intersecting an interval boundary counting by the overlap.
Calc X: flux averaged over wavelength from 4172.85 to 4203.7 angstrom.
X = 26.7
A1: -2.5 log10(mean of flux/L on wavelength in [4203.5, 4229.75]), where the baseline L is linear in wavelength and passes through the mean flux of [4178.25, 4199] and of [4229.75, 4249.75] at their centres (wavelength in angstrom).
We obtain 0.06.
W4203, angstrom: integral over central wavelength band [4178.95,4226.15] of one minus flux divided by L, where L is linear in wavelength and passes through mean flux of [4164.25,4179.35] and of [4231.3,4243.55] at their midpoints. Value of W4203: 0.6 angstrom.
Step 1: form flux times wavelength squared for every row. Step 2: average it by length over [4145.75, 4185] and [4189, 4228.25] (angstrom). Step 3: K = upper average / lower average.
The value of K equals 1.02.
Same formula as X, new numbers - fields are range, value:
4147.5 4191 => 26.3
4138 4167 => 26.2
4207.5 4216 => 27.3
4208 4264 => 25.1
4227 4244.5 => 26.9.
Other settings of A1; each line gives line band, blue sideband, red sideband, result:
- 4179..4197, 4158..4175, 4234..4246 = 0.025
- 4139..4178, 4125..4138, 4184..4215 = 0.006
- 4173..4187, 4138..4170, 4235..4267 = -0.021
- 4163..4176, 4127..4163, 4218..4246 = -0.049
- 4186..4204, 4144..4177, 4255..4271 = -0.089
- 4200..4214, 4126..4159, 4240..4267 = -0.119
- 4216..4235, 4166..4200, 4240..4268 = 0.012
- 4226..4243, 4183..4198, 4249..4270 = -0.104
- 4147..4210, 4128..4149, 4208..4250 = -0.032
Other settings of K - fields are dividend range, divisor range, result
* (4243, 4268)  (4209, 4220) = 0.89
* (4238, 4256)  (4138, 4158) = 1.04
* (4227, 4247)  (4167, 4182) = 1.07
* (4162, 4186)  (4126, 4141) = 1.06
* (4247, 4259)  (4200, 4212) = 0.83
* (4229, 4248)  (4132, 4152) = 1.14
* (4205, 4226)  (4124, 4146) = 1.04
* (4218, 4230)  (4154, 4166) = 0.90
